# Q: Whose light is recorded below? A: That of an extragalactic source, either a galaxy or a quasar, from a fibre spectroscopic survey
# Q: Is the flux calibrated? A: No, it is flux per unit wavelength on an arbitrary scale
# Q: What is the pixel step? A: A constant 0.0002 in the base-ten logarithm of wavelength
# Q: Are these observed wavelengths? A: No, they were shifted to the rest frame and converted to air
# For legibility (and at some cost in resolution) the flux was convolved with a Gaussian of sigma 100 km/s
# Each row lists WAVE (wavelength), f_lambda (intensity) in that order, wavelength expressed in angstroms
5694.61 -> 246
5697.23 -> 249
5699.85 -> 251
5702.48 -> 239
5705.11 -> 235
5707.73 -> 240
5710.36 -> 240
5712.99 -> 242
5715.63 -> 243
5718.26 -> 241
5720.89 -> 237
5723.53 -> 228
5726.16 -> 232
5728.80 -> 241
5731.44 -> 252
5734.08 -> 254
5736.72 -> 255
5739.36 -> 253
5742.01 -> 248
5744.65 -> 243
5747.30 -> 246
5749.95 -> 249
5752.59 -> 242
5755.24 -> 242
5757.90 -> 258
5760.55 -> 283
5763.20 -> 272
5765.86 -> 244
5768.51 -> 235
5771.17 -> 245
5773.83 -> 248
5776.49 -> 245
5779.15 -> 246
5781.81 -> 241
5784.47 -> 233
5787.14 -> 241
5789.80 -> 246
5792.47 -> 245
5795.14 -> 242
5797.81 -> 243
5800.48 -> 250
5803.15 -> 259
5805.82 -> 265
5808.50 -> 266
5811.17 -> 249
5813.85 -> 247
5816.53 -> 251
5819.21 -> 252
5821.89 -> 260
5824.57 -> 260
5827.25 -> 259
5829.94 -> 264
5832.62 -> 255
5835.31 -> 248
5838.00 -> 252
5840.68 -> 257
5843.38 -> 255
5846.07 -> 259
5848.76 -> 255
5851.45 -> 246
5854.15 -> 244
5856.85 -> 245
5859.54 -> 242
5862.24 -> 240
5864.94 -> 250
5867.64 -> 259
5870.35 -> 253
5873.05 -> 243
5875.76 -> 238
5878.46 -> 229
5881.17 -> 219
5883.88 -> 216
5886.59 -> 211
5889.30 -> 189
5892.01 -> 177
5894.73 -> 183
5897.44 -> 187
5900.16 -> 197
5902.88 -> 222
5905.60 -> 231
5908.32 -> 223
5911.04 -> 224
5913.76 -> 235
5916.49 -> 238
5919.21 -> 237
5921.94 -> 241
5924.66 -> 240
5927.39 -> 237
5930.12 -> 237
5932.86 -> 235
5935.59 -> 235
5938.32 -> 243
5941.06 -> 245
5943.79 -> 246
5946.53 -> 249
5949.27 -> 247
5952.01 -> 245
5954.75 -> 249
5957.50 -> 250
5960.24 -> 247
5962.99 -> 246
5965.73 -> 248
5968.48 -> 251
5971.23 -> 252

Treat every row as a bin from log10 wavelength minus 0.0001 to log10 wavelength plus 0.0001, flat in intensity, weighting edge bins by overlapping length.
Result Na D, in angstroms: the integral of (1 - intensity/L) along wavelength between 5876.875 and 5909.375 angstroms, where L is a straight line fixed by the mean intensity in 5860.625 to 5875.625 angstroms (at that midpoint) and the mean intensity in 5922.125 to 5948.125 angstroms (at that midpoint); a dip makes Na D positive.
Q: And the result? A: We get 5.06 angstroms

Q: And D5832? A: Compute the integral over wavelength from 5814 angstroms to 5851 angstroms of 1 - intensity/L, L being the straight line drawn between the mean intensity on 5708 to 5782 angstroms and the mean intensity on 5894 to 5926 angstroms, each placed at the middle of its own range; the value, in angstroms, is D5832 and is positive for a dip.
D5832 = -3.4 angstroms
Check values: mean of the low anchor 247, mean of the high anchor 222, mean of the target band 255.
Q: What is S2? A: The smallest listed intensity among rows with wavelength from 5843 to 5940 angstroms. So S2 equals 177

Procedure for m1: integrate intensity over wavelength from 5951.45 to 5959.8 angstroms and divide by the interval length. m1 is 248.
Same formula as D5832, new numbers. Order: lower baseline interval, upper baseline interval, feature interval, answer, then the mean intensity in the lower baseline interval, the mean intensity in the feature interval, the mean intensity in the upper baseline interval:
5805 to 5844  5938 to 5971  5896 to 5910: 2.2 angstroms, 256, 212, 247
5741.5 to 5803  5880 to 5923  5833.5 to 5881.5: -4.6 angstroms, 247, 247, 214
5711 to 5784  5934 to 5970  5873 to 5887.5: 1.3 angstroms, 247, 225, 246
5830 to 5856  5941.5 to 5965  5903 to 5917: 1.1 angstroms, 253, 229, 247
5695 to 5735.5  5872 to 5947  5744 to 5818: -4.1 angstroms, 242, 249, 225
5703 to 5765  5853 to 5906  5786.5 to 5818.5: -2.0 angstroms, 247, 251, 223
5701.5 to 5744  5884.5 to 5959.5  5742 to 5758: -0.4 angstroms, 243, 246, 228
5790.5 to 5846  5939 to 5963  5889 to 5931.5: 5.1 angstroms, 254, 219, 247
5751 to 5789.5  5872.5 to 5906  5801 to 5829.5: -2.8 angstroms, 248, 257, 210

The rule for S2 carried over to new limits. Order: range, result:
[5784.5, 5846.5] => 241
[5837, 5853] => 246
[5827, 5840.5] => 248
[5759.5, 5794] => 233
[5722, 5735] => 228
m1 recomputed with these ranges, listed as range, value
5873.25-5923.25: 217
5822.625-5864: 252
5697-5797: 245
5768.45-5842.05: 250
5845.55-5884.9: 242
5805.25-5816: 256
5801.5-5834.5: 257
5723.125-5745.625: 246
